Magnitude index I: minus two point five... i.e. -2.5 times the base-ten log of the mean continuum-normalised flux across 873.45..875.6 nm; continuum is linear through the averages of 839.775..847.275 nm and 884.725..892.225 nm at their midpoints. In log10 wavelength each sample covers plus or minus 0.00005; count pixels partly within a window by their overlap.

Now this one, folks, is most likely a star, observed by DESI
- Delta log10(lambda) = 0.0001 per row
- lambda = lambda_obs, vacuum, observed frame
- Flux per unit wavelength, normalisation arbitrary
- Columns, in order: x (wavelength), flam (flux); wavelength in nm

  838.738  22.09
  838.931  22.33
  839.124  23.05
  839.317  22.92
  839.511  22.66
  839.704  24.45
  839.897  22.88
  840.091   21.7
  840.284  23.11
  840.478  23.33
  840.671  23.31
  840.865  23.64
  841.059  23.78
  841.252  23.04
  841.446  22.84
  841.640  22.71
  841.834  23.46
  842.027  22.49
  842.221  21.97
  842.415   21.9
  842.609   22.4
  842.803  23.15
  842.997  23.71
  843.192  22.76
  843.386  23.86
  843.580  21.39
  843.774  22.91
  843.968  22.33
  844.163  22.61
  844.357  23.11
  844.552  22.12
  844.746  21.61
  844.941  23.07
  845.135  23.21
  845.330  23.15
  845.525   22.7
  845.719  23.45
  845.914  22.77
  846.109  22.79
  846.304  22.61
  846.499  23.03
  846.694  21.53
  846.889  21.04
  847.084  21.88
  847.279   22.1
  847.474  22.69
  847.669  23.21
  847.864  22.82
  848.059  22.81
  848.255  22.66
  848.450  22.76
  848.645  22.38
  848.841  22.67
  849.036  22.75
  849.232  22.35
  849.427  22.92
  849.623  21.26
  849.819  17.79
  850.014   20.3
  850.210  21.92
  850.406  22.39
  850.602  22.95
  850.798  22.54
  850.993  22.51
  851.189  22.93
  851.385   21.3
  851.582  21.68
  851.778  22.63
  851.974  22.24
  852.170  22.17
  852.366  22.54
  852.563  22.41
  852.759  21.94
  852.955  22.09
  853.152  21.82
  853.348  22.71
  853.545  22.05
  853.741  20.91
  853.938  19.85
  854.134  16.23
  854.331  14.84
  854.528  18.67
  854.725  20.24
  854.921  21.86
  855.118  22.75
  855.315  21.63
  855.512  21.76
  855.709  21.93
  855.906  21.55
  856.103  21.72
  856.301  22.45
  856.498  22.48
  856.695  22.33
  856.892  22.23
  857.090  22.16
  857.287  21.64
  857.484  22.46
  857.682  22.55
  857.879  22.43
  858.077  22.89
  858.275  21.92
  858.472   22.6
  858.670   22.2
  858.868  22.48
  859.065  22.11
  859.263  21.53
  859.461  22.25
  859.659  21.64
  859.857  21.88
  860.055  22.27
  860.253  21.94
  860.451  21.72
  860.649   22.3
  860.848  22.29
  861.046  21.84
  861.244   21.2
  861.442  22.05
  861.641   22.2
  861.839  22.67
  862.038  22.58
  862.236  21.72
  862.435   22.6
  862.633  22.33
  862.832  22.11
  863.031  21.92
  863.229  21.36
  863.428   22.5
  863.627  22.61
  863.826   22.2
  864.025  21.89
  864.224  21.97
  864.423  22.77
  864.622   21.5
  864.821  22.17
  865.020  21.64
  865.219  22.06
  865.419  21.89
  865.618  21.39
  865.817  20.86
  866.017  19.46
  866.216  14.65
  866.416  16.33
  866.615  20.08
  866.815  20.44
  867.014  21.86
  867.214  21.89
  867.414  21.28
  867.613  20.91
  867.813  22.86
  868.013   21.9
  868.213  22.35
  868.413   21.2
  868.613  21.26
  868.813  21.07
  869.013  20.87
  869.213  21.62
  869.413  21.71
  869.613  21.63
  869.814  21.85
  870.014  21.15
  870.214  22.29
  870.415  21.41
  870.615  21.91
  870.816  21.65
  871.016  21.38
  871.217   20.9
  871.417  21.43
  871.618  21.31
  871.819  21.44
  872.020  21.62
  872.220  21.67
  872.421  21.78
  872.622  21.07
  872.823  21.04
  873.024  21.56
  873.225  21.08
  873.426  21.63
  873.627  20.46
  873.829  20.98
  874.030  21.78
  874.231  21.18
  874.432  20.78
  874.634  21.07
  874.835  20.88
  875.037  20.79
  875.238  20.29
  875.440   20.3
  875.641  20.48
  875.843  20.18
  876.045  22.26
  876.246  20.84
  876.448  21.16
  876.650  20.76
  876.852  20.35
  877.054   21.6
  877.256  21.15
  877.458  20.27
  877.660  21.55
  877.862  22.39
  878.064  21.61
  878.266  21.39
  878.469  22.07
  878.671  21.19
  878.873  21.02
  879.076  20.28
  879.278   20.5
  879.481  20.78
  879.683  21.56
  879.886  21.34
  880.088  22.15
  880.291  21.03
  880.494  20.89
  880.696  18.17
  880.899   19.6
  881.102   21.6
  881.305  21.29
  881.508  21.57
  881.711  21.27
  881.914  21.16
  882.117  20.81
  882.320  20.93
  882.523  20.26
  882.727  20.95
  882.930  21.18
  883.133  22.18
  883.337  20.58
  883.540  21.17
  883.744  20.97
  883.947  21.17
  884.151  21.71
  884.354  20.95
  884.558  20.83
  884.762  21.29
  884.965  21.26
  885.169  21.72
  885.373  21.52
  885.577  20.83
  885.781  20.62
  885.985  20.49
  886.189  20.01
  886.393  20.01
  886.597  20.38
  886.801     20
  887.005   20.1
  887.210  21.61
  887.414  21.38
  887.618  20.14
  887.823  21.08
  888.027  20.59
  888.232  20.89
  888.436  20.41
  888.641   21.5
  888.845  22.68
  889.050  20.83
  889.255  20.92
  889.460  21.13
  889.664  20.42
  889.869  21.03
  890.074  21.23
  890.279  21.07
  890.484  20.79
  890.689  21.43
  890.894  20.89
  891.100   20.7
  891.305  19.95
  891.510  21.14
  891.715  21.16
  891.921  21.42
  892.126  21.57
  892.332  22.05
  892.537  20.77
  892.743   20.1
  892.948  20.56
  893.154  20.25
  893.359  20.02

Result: 0.03 mag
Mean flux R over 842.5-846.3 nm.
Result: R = 22.8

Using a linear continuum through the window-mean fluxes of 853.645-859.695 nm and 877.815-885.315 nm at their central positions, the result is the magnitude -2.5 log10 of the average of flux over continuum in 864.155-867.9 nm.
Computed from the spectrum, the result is 0.025 mag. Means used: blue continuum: 21.4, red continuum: 21.1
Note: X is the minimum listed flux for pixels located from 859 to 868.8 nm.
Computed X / 14.65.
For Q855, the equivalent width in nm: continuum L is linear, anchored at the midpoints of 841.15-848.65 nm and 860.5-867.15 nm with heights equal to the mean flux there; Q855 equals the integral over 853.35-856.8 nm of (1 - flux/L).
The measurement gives 0.182 nm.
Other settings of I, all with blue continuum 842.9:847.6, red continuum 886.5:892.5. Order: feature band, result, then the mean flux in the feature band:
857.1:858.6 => -0.01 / 22.3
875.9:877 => 0.02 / 21.1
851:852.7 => 0.01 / 22.2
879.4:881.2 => 0.03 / 20.8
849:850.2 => 0.06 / 21.2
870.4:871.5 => 0.01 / 21.5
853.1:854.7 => 0.14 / 19.6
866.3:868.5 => 0.04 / 21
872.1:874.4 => 0.01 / 21.3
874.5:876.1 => 0.04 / 20.7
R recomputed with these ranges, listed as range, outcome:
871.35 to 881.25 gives 21.1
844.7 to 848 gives 22.6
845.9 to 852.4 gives 22.2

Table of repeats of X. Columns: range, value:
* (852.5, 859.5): 14.84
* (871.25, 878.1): 20.18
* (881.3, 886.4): 20.01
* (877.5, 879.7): 20.28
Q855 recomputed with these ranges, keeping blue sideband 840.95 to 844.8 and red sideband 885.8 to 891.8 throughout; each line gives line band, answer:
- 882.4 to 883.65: 0.001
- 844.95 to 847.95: -0.005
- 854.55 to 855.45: 0.034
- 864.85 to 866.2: 0.058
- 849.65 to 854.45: 0.232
